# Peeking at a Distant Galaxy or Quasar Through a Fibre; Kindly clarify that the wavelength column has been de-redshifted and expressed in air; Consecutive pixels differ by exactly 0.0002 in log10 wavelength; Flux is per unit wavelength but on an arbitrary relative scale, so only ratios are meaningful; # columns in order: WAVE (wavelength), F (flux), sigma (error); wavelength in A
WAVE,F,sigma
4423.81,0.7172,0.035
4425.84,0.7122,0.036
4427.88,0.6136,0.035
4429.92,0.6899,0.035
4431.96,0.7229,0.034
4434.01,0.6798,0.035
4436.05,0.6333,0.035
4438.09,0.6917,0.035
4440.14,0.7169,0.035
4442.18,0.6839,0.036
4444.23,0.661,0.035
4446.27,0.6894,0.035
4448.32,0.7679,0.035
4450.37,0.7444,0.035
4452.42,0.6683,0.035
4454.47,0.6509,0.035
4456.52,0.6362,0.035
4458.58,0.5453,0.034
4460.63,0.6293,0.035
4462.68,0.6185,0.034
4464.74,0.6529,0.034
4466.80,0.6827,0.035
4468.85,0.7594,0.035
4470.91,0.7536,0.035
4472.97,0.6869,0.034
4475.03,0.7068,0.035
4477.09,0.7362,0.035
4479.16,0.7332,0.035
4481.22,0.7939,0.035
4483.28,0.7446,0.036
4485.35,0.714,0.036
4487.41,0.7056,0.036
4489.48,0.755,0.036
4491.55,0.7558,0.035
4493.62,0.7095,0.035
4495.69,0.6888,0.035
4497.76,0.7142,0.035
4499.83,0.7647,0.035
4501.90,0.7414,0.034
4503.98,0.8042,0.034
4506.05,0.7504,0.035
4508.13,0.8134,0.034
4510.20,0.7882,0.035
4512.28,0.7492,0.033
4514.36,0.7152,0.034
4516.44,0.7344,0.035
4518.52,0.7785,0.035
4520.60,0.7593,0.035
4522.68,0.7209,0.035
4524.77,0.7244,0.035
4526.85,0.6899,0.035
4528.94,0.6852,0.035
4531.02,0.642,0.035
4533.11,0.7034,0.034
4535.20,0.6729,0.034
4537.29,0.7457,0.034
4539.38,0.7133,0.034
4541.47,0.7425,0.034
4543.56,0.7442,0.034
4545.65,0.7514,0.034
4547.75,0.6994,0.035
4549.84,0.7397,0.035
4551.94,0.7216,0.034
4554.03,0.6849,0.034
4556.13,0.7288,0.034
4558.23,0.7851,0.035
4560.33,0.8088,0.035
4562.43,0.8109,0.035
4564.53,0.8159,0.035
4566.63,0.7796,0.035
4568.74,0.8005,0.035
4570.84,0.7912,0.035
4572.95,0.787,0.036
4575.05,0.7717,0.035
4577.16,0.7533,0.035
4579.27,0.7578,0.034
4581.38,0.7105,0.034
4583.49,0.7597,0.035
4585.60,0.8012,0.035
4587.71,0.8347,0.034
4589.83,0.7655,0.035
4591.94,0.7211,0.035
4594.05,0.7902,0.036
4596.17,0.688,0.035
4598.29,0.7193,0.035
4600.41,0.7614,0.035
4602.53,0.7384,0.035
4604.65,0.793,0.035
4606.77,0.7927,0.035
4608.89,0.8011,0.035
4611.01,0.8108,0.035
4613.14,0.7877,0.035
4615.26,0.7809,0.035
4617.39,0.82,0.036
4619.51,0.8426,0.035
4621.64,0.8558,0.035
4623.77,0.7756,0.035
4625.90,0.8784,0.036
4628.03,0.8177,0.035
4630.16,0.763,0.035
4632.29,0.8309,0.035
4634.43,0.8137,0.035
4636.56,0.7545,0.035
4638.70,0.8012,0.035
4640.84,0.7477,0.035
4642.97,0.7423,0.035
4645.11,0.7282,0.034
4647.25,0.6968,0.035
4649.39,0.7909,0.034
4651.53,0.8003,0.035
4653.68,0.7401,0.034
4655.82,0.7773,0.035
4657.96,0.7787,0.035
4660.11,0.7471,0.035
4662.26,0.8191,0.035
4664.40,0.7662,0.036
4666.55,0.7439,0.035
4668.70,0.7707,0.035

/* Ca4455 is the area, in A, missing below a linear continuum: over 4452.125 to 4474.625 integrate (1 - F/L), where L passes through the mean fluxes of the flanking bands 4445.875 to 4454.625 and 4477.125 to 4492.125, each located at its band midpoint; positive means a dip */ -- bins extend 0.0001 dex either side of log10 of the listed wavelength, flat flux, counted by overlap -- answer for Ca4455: 1.9 A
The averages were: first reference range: 0.71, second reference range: 0.742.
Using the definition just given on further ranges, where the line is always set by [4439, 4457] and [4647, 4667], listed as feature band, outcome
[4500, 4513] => -1.1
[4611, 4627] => -1.4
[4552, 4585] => -1.4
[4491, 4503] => -0.3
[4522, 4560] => 0.5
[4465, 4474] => -0.2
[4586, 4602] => -0.2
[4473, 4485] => -0.6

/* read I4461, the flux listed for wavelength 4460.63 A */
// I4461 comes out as 0.6293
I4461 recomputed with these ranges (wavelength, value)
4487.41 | 0.7056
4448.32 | 0.7679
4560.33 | 0.8088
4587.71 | 0.8347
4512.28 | 0.7492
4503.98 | 0.8042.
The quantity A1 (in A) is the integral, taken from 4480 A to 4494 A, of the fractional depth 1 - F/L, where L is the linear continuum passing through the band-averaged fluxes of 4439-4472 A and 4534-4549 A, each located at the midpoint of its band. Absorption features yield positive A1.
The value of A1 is -0.9 A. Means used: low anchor 0.679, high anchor 0.724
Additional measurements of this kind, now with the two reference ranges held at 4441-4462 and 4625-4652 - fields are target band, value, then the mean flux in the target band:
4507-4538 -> -0.77 A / 0.728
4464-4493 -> -1.86 A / 0.728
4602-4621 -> -0.86 A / 0.8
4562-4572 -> -0.83 A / 0.799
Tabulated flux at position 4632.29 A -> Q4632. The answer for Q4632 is 0.8309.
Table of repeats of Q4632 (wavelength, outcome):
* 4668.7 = 0.7707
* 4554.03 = 0.6849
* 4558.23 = 0.7851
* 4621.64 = 0.8558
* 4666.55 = 0.7439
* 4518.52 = 0.7785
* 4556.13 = 0.7288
